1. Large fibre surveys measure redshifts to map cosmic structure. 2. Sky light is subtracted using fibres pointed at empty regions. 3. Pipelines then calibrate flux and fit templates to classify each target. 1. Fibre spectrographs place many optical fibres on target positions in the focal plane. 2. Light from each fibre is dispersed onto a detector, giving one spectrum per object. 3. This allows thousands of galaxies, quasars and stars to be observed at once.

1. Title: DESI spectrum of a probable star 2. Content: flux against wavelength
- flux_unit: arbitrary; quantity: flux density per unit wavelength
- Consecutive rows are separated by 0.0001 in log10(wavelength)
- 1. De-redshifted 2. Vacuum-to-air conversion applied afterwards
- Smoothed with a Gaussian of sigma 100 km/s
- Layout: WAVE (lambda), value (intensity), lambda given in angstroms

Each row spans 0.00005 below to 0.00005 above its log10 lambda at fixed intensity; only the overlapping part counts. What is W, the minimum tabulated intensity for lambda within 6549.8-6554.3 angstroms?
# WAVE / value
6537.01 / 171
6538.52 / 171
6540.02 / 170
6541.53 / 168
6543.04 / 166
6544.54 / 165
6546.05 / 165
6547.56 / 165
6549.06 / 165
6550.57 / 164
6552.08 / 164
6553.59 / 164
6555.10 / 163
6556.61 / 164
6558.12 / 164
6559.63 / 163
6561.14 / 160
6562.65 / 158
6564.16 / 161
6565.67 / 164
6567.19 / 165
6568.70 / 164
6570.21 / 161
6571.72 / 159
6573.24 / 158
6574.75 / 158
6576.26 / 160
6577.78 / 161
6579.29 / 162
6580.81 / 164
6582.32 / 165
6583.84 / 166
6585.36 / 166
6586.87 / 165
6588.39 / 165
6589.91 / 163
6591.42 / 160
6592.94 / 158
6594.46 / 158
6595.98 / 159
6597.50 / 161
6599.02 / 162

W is 164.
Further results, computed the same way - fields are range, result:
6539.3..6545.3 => 165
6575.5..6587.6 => 160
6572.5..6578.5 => 158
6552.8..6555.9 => 163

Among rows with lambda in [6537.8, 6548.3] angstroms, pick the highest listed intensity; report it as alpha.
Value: 171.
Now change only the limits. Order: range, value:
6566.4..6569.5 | 165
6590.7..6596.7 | 160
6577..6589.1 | 166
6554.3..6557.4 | 164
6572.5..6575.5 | 158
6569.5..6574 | 161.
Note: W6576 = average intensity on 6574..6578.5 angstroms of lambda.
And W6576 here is 160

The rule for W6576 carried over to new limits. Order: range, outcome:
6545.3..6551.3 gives 165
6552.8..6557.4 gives 164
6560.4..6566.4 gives 161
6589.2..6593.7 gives 160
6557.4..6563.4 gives 161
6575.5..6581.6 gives 162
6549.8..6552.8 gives 164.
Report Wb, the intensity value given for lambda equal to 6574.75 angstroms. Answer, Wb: 158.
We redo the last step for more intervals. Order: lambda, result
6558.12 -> 164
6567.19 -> 165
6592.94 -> 158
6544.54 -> 165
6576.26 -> 160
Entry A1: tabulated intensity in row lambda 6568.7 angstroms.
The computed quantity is 164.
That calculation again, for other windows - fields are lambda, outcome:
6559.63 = 163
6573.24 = 158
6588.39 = 165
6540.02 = 170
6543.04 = 166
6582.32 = 165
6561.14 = 160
